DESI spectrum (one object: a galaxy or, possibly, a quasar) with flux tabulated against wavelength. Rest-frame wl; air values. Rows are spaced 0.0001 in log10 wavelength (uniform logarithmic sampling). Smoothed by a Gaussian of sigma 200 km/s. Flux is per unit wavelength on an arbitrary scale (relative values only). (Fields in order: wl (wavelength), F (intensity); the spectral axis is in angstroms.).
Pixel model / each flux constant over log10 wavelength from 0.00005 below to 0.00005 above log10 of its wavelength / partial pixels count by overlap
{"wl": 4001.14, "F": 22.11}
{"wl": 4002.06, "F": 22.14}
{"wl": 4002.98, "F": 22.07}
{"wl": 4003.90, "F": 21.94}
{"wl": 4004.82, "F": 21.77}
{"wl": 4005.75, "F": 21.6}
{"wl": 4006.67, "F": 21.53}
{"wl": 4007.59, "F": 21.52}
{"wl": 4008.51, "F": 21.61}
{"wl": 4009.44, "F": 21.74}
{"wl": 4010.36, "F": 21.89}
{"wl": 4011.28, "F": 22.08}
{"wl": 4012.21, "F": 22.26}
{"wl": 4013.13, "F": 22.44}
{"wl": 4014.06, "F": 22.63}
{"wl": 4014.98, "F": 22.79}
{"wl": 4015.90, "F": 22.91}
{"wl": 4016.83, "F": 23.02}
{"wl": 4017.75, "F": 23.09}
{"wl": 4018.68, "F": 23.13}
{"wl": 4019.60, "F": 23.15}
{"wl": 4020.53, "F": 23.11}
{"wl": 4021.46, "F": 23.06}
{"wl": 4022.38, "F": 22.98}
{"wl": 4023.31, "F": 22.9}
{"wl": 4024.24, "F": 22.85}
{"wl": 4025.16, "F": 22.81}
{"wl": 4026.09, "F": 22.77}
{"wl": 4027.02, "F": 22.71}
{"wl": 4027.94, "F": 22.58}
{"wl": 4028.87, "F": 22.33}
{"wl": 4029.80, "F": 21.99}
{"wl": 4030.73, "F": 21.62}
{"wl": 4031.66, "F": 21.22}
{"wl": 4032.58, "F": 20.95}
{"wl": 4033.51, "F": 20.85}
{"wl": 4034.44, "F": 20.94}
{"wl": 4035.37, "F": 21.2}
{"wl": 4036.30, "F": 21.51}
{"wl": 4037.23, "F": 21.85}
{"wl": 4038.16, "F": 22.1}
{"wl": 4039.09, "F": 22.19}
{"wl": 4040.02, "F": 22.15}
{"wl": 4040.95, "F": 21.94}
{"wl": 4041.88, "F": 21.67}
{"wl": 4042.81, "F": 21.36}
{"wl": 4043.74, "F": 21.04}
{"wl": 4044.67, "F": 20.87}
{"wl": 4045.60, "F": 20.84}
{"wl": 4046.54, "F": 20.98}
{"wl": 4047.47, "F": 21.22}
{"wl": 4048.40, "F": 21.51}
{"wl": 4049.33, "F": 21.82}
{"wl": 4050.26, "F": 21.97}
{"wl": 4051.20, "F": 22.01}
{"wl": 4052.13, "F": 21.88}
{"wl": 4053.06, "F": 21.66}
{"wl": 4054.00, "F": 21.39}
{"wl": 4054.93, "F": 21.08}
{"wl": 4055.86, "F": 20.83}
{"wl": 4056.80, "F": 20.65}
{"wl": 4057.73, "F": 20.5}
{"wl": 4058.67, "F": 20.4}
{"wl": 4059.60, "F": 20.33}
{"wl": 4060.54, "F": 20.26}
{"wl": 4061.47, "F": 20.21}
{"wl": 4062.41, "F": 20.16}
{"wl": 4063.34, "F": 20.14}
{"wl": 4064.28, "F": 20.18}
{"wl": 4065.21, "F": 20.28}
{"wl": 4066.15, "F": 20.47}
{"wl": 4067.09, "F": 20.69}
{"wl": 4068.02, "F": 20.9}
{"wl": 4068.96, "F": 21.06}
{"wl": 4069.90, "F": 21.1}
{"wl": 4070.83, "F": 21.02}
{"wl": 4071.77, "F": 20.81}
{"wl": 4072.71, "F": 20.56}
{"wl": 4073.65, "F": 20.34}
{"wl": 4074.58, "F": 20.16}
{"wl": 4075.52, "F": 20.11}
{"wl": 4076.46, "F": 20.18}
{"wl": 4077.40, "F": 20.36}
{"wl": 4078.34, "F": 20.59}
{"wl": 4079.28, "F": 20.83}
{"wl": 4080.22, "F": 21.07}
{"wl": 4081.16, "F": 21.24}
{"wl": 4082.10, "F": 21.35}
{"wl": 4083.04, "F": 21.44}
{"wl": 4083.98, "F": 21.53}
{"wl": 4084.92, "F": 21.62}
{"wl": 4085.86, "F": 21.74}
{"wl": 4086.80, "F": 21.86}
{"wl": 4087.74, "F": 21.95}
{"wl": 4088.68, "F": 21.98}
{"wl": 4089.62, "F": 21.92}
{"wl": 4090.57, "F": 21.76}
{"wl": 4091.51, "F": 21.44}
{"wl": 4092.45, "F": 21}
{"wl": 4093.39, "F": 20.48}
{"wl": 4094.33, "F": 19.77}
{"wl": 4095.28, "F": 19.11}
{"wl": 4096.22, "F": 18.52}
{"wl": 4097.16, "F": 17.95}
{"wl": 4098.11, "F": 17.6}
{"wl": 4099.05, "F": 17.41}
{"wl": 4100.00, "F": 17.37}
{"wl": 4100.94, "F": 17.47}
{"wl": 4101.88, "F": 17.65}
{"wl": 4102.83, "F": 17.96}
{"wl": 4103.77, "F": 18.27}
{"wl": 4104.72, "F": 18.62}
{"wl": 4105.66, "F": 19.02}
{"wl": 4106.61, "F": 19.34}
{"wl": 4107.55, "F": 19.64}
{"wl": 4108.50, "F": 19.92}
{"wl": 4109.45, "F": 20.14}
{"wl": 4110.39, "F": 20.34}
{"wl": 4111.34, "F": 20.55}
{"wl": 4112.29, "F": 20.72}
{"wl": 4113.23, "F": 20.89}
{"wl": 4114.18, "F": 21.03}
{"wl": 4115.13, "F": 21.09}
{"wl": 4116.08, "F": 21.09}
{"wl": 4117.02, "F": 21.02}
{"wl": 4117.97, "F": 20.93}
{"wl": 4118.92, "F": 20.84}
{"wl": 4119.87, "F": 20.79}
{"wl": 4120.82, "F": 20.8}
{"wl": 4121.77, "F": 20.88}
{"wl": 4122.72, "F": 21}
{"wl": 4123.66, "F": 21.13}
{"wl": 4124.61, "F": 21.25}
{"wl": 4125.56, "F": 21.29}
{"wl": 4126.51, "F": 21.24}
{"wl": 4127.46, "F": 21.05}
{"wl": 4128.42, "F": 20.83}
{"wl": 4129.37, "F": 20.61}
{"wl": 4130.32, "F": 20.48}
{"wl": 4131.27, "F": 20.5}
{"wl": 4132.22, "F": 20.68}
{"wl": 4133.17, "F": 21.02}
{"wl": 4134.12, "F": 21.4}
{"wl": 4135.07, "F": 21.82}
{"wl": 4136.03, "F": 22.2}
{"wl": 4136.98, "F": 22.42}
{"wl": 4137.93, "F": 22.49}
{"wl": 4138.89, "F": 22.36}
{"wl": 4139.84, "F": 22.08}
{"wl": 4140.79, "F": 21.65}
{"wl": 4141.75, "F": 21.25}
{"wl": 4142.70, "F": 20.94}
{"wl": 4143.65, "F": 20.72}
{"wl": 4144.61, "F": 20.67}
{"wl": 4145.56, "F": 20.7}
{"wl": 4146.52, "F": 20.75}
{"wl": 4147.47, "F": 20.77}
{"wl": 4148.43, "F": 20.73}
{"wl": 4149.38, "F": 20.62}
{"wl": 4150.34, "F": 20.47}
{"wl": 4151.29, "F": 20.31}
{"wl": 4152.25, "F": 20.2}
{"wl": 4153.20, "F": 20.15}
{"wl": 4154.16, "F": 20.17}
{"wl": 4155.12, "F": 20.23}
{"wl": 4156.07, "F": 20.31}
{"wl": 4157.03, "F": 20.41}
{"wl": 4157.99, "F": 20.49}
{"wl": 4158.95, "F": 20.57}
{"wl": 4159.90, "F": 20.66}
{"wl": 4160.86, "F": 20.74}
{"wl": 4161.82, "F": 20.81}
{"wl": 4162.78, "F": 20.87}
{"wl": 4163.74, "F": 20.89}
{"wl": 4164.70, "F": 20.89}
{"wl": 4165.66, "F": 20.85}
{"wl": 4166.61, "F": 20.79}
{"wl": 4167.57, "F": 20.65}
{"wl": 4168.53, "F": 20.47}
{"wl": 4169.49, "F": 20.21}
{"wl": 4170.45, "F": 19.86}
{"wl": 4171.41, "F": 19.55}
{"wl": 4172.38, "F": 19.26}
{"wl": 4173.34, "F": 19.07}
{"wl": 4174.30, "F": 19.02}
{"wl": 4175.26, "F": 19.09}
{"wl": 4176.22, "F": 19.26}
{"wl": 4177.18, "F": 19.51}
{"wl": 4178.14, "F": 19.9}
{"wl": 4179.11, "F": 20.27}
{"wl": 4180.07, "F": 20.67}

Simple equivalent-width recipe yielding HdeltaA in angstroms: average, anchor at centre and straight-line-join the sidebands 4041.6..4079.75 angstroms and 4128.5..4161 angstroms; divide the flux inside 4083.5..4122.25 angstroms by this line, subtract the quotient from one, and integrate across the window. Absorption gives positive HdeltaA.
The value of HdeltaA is 1.5 angstroms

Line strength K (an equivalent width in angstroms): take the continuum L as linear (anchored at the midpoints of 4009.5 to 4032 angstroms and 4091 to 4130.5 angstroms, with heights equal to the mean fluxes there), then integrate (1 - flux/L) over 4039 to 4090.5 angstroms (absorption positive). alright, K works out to 0.6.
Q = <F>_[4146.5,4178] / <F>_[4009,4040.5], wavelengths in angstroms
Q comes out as 0.9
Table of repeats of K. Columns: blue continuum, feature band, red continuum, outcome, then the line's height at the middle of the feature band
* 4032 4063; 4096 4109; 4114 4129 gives 1.7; 21.1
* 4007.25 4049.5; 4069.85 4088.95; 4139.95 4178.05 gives 0.3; 21.4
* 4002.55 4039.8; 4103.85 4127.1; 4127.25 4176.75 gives 0.6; 21.1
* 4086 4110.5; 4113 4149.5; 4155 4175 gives -2.2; 19.9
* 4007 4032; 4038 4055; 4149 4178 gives 0.4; 22.1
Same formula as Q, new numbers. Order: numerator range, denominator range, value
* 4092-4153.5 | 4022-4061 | 0.94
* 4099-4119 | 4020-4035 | 0.88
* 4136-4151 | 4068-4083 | 1.03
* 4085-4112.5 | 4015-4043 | 0.89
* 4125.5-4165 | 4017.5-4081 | 0.98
